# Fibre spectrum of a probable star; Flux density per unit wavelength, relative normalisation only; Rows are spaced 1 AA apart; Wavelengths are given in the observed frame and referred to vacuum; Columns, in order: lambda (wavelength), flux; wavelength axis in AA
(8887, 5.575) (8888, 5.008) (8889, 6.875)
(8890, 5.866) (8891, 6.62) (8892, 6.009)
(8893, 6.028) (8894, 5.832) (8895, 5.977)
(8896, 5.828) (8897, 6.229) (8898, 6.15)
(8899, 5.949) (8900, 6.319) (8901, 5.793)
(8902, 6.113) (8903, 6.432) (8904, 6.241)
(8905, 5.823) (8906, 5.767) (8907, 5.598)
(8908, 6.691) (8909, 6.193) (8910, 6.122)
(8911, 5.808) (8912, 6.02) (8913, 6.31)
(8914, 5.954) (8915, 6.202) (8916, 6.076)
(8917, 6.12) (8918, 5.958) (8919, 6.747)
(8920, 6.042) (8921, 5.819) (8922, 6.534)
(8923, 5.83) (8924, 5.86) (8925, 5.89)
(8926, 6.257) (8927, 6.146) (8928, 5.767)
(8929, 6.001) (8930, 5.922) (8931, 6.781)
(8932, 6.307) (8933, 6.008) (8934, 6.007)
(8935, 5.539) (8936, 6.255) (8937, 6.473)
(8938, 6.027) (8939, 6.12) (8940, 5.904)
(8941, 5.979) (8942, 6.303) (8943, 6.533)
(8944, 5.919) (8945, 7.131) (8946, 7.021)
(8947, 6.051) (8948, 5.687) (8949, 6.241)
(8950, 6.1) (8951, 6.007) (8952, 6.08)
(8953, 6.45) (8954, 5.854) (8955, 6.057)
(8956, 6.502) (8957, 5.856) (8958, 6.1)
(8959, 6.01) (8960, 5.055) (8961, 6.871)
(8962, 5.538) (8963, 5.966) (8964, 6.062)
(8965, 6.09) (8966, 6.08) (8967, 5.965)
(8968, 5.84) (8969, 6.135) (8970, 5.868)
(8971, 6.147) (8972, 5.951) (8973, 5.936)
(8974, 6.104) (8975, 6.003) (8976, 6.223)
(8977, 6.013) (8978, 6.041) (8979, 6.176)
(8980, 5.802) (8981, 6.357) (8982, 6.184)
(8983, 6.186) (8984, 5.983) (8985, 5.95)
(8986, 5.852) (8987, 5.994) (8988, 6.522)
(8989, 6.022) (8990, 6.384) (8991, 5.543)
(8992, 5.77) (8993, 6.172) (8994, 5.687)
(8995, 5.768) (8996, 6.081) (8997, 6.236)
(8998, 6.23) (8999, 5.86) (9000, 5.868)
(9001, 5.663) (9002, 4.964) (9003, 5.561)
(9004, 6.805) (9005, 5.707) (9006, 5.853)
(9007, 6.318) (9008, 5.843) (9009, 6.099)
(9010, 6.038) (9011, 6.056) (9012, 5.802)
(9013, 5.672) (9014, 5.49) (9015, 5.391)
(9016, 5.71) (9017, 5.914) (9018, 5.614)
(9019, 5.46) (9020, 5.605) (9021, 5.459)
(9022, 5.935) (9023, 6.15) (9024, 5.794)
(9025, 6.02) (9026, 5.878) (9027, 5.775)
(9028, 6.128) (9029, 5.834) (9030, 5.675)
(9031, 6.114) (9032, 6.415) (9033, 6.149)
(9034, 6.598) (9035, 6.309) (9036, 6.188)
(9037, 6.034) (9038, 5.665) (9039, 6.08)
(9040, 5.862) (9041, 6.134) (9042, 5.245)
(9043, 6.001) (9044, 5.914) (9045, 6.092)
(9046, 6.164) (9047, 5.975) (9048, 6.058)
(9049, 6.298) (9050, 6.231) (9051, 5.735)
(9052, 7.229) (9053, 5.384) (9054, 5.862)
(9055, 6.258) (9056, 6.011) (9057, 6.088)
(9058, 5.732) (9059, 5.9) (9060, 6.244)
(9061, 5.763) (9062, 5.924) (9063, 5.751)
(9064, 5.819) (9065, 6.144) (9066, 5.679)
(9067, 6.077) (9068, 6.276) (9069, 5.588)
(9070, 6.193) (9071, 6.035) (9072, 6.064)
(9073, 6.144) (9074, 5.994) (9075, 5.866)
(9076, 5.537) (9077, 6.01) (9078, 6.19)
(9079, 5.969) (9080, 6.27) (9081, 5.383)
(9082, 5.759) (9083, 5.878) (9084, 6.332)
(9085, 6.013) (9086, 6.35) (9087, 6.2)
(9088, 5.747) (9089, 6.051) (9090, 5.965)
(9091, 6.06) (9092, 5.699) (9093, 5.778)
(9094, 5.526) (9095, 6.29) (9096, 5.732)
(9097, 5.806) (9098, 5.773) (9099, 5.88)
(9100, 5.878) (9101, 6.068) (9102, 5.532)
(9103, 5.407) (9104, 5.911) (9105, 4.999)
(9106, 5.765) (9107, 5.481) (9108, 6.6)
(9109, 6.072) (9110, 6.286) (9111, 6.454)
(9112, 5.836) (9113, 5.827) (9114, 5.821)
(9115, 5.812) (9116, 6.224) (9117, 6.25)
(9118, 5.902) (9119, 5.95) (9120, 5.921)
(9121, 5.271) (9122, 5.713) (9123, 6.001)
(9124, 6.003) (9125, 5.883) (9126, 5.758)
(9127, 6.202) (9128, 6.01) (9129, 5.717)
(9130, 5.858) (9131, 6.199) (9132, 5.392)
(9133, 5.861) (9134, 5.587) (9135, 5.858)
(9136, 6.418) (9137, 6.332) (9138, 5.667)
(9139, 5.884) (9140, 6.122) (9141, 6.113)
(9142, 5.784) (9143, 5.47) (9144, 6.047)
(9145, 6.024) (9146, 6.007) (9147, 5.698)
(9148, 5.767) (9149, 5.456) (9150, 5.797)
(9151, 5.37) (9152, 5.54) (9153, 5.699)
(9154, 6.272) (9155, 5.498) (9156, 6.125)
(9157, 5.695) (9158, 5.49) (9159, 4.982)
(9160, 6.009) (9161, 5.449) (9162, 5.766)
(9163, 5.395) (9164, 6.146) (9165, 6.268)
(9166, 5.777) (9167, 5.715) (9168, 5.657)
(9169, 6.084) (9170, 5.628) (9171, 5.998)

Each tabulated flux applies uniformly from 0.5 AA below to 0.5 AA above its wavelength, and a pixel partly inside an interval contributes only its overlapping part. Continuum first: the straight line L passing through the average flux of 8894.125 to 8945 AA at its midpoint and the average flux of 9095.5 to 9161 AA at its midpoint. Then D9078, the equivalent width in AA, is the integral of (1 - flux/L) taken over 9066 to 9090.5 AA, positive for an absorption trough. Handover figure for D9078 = -0.4 AA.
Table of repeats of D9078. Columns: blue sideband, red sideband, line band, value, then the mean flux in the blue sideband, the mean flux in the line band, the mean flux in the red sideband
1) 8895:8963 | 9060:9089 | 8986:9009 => 0.4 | 6.11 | 5.95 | 5.97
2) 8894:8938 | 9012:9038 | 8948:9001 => -0.4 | 6.09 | 6.03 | 5.89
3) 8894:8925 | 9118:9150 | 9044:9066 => -0.3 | 6.08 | 6.02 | 5.87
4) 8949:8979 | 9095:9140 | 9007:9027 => 0.6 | 6.04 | 5.8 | 5.89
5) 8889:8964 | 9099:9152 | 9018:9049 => 0.1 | 6.11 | 5.96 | 5.87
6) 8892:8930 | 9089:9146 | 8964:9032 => 0.6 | 6.06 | 5.94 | 5.89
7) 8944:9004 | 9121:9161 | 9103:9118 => -0.2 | 6.04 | 5.93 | 5.82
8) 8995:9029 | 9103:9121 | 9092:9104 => 0.2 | 5.85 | 5.79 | 5.91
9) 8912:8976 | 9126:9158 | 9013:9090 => 0.1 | 6.1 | 5.96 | 5.85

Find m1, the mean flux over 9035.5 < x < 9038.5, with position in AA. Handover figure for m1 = 5.96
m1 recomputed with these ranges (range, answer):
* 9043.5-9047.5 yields 6.04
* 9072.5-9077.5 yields 5.91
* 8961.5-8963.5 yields 5.75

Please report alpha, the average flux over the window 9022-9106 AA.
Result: 5.96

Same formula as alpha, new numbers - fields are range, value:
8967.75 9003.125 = 5.98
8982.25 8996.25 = 6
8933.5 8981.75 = 6.09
